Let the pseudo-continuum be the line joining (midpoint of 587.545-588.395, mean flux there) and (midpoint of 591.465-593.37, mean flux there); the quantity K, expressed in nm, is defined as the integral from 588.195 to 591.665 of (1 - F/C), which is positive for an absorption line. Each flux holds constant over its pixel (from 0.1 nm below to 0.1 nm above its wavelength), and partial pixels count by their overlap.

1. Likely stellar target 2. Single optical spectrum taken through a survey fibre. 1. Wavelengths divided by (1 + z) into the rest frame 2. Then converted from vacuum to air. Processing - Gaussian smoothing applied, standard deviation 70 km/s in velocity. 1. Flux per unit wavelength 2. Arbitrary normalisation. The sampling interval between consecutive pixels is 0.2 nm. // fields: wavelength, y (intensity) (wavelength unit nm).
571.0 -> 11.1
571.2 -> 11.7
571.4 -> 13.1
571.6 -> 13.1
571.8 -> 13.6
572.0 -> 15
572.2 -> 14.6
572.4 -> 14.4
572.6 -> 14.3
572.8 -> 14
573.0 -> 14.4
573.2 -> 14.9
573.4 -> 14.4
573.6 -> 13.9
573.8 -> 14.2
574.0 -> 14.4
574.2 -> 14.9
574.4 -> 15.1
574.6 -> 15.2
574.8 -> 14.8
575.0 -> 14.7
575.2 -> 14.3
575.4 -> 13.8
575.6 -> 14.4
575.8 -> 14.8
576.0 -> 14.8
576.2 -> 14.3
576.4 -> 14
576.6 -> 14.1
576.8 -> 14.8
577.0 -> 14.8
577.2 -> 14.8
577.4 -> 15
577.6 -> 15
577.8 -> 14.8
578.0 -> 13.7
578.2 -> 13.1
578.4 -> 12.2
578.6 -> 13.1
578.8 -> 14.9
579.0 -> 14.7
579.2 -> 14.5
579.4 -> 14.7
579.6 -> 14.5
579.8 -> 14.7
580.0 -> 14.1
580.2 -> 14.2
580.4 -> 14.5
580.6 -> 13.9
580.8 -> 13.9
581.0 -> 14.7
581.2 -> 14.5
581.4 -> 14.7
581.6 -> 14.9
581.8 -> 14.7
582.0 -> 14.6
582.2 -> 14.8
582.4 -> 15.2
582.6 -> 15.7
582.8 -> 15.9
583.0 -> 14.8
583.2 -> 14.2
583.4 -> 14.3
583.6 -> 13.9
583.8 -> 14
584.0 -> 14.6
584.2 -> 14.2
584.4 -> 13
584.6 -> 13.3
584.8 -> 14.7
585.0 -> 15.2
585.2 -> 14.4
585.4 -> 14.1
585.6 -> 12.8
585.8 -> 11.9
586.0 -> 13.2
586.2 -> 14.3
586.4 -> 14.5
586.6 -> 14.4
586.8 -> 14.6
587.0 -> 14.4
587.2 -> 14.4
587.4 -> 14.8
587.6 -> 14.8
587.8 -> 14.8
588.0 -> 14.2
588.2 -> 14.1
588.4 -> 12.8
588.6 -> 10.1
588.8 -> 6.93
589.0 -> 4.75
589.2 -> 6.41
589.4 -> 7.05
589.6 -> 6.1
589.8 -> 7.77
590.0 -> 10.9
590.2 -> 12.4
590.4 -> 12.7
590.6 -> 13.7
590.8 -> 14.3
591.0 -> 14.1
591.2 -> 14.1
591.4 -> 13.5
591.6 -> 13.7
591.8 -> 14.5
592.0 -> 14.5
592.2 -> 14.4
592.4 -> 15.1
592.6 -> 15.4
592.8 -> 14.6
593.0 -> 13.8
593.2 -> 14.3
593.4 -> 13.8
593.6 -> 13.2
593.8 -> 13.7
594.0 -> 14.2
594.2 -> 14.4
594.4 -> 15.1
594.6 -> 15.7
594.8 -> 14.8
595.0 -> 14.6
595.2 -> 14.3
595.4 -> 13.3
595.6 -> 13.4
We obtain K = 0.87 nm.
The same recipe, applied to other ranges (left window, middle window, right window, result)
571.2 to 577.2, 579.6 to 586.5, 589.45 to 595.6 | -0.181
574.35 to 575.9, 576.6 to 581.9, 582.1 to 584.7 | 0.066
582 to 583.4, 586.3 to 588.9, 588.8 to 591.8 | -0.234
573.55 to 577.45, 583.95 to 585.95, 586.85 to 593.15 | -0.090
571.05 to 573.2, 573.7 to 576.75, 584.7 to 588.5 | -0.143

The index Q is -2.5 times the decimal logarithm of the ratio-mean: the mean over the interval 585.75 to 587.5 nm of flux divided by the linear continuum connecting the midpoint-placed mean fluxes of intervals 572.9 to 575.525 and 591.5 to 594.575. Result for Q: 0.022 mag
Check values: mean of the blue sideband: 14.5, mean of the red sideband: 14.3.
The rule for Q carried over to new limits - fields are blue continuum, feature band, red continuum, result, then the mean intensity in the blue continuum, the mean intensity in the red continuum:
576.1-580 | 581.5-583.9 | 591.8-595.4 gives -0.031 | 14.3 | 14.4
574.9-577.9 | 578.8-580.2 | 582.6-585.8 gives -0.009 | 14.6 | 14.2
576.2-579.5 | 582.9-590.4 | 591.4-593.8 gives 0.131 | 14.3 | 14.2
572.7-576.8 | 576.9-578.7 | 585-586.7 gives 0.018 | 14.5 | 13.8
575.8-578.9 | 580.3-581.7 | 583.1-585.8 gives -0.026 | 14.2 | 14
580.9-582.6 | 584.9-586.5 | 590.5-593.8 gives 0.059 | 14.8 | 14.2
